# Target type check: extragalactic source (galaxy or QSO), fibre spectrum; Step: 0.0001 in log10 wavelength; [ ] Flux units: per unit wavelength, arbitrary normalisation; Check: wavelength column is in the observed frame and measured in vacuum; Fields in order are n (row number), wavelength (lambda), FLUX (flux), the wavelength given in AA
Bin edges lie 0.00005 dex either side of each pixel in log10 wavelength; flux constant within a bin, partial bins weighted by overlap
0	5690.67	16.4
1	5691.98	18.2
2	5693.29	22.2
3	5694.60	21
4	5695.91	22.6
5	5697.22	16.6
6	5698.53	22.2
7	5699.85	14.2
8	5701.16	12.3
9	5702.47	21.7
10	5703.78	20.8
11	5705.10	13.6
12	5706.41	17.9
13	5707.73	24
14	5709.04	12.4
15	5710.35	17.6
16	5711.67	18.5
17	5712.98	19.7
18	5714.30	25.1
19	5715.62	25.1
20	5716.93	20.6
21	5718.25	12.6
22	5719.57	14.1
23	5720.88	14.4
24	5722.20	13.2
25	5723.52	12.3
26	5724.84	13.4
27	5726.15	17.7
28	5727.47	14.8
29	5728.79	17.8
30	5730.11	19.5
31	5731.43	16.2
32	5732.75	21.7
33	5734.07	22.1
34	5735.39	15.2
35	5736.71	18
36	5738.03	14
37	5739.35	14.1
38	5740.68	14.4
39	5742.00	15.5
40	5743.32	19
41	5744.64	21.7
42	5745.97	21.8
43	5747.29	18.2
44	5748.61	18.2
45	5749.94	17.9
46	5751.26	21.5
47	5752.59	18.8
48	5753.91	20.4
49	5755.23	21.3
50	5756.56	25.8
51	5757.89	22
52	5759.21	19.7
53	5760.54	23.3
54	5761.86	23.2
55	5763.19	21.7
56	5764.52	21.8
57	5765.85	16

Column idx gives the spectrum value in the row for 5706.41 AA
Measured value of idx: 17.9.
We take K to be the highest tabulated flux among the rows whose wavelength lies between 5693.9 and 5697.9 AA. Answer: 22.6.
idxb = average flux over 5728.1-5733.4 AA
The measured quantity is 18.8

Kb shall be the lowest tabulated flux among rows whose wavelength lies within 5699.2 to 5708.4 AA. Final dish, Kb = 12.3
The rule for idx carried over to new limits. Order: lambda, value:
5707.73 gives 24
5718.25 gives 12.6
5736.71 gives 18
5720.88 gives 14.4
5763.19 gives 21.7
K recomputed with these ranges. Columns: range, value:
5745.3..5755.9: 21.8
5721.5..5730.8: 19.5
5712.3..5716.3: 25.1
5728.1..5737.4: 22.1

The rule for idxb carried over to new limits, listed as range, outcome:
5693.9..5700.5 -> 19.3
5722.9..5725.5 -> 12.9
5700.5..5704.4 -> 18.3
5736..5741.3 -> 15.1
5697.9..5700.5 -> 18.1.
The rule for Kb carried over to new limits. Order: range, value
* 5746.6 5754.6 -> 17.9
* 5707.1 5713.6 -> 12.4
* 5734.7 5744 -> 14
